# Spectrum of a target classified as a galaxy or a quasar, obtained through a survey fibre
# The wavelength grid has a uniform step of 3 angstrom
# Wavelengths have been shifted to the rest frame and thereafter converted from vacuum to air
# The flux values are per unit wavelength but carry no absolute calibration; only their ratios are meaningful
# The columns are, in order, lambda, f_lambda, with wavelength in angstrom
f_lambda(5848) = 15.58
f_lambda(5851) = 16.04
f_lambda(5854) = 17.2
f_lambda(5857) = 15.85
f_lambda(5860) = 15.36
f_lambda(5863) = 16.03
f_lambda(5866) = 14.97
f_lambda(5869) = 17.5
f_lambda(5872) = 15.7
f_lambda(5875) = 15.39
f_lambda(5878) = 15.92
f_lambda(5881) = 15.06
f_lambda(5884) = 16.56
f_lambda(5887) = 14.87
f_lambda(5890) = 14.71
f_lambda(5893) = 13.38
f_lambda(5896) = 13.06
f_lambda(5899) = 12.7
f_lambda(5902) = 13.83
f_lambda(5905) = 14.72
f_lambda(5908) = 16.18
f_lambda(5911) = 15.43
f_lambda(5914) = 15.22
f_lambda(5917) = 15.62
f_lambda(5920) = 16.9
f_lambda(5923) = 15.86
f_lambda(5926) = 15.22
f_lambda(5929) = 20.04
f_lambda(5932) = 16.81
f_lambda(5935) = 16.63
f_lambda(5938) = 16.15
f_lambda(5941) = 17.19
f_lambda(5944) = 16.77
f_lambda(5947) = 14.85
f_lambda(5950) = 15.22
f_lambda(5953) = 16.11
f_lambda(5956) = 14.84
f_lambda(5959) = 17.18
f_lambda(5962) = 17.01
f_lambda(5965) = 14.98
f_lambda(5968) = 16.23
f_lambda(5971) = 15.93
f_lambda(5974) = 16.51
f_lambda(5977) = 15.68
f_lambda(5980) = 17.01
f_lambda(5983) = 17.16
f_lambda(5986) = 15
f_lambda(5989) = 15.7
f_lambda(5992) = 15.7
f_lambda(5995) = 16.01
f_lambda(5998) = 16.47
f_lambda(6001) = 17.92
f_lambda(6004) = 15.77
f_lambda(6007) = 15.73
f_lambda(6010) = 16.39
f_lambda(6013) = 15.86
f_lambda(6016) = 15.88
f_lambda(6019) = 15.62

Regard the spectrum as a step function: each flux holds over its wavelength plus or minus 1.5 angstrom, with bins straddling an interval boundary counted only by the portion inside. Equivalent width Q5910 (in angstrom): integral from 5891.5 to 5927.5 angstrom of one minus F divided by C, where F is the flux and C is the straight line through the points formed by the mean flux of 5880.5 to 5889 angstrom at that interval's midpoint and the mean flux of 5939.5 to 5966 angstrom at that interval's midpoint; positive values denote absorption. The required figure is 2.0 angstrom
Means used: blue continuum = 15.5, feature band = 14.8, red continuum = 16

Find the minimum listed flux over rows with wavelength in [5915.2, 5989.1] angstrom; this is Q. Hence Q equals 14.84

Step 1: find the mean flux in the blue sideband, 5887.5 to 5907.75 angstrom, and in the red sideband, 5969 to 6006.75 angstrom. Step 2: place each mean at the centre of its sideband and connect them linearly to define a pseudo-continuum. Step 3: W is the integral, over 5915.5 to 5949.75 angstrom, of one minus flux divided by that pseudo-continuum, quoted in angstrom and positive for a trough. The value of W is -3.88 angstrom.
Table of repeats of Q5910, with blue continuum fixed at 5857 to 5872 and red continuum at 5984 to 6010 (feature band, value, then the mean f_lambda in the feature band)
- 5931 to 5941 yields -0.4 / 16.6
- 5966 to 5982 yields -0.2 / 16.3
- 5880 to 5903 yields 2.4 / 14.3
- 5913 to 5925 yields 0.1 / 15.9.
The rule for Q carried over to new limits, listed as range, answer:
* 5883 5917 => 12.7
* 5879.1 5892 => 14.71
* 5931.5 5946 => 16.15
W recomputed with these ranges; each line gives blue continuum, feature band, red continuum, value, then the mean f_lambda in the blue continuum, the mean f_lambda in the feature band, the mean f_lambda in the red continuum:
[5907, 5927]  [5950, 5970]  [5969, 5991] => 0.0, 15.8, 16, 16.1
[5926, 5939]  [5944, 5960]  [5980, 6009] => 1.1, 17.2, 15.7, 16.2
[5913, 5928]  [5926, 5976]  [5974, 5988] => -0.9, 15.9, 16.4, 16.2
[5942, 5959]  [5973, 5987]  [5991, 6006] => -0.2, 15.7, 16.3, 16.4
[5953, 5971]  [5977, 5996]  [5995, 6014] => 0.2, 16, 16.1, 16.3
